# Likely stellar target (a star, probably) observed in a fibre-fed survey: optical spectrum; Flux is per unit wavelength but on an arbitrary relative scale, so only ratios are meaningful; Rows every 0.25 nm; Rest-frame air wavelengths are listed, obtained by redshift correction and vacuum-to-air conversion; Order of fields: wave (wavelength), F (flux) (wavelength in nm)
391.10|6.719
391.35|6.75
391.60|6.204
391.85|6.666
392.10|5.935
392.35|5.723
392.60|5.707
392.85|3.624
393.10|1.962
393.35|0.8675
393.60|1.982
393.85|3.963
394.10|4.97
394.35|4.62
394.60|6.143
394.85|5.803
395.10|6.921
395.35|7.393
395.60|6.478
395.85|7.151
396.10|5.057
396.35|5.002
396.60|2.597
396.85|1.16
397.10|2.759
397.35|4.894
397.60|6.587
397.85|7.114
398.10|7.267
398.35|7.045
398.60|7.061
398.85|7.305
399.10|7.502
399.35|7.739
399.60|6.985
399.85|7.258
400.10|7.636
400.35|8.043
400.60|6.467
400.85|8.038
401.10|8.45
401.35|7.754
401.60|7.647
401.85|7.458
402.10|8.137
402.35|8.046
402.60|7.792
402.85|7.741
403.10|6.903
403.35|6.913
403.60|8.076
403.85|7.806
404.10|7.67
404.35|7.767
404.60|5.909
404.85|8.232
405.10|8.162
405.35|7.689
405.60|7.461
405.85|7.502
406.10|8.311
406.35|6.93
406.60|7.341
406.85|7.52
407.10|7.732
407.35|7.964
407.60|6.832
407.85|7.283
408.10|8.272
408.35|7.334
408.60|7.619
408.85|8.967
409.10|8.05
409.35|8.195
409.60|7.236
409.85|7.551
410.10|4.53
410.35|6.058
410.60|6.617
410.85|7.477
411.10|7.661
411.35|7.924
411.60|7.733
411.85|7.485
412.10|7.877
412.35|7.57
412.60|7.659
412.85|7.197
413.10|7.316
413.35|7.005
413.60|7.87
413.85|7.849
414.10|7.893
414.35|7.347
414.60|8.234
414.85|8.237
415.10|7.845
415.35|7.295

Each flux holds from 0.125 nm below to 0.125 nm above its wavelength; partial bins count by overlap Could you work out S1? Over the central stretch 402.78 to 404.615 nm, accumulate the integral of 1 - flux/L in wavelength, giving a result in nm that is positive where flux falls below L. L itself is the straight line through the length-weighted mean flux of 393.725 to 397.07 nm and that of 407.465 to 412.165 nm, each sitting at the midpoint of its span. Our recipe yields -0.285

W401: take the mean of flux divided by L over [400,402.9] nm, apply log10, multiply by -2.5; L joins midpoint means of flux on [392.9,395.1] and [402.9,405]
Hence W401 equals -0.19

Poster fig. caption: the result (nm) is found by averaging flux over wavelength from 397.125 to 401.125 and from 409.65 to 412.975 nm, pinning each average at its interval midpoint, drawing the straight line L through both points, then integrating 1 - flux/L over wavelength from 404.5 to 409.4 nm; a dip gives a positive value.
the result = -0.36 nm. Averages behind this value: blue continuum 7.07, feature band 7.67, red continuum 7.18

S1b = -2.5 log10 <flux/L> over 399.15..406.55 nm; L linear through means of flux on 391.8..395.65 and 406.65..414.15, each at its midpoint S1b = -0.21 mag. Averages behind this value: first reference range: 4.86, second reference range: 7.47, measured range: 7.6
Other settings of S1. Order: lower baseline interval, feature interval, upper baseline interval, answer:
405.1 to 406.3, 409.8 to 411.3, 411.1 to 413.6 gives 0.18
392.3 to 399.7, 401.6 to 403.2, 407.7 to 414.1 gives -0.38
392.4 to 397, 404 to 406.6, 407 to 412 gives -0.37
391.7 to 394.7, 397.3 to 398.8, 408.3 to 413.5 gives -0.46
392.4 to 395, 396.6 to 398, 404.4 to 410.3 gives 0.17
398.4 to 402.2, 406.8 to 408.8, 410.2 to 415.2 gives -0.02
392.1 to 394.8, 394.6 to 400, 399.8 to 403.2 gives -0.26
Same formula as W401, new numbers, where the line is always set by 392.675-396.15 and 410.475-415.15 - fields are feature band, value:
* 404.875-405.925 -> -0.20 mag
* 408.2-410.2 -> -0.06 mag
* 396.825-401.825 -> -0.23 mag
